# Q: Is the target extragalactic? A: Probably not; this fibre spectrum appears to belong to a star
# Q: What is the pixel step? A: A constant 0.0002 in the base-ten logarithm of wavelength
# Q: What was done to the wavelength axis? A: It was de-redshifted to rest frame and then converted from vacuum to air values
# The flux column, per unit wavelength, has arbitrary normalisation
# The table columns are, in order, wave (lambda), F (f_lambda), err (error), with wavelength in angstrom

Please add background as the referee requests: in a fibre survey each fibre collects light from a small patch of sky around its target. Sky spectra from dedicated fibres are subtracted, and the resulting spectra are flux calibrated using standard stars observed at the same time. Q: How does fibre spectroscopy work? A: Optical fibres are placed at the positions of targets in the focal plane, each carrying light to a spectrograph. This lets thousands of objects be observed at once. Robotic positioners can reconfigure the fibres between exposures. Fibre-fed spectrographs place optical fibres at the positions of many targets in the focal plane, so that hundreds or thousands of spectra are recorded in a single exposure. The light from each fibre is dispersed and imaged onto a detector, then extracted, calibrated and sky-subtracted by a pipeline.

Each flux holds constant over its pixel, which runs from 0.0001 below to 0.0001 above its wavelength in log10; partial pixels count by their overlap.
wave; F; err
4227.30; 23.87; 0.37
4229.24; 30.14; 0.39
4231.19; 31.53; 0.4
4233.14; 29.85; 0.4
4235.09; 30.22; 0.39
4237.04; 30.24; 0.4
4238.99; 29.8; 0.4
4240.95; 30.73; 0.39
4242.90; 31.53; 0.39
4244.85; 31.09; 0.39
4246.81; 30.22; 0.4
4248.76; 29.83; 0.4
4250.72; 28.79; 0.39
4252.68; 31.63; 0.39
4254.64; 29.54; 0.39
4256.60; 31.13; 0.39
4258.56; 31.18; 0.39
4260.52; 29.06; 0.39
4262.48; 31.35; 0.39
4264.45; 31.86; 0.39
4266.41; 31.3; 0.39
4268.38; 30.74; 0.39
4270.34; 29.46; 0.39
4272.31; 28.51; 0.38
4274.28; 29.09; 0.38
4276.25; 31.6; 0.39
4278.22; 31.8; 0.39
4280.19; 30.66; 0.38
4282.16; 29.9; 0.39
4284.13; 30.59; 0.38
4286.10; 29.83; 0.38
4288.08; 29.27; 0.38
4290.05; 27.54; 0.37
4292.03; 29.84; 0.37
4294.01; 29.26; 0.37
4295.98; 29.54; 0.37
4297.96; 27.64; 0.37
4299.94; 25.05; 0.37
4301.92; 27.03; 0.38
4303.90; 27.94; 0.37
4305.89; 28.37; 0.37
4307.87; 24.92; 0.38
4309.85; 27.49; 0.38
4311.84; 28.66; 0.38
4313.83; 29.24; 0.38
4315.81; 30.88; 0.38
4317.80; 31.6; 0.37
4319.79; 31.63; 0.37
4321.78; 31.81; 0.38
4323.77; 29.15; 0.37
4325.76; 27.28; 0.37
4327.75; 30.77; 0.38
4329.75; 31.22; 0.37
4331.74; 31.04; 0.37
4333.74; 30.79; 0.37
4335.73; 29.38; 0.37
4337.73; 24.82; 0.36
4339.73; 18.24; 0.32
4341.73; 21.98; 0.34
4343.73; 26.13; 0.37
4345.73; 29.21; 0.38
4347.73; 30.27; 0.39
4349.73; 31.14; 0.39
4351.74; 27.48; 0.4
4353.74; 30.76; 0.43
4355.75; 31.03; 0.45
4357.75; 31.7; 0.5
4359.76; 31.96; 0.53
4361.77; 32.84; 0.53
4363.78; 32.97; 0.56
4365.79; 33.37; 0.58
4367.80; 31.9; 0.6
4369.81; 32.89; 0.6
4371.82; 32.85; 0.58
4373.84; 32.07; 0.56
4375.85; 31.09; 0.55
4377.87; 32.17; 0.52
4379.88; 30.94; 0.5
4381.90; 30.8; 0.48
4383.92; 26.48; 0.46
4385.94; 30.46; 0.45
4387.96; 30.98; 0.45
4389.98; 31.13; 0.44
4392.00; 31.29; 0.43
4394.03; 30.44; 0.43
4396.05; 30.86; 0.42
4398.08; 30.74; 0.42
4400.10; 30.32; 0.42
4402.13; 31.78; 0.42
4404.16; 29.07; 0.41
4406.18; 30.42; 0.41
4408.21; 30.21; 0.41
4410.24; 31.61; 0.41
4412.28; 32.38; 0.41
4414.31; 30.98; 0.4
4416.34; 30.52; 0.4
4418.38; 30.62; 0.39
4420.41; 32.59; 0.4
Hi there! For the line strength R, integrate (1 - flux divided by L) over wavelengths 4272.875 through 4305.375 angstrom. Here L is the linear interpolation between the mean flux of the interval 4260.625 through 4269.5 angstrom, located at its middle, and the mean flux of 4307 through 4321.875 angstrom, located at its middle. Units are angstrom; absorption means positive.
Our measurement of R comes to 1.2 angstrom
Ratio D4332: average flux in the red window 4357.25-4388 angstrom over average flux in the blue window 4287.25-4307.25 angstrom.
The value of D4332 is 1.13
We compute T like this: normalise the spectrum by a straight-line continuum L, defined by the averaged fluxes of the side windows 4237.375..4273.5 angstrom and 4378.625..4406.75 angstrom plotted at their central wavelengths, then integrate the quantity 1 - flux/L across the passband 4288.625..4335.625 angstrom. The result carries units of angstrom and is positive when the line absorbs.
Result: 2.1 angstrom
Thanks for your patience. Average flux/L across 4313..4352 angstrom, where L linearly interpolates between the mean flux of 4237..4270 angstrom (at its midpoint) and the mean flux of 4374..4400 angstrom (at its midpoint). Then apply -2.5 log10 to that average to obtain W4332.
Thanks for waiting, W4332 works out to 0.070 mag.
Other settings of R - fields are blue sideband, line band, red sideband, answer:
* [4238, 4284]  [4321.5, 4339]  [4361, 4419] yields 0.9 angstrom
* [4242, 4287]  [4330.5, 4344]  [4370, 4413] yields 2.0 angstrom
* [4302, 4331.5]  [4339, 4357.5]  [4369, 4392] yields 1.6 angstrom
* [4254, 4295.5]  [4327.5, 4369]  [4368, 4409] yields 1.6 angstrom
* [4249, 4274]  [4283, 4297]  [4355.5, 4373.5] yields 0.7 angstrom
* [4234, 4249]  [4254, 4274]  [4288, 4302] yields -0.6 angstrom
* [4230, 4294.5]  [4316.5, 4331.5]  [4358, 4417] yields 0.1 angstrom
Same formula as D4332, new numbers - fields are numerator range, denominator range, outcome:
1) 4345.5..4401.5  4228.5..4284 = 1.02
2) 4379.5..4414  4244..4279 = 1.00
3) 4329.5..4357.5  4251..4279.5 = 0.92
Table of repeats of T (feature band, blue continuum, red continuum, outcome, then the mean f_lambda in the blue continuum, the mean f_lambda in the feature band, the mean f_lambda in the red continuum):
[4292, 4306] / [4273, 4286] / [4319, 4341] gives 0.9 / 30.5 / 27.9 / 28.6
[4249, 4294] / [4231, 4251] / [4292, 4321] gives -1.0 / 30.4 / 30.2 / 28.6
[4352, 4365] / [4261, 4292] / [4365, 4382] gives 0.1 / 30.2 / 31.7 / 32.1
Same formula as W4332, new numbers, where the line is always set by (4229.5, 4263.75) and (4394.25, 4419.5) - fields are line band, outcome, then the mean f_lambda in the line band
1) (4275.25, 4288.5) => 0.00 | 30.6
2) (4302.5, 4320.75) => 0.06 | 28.9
